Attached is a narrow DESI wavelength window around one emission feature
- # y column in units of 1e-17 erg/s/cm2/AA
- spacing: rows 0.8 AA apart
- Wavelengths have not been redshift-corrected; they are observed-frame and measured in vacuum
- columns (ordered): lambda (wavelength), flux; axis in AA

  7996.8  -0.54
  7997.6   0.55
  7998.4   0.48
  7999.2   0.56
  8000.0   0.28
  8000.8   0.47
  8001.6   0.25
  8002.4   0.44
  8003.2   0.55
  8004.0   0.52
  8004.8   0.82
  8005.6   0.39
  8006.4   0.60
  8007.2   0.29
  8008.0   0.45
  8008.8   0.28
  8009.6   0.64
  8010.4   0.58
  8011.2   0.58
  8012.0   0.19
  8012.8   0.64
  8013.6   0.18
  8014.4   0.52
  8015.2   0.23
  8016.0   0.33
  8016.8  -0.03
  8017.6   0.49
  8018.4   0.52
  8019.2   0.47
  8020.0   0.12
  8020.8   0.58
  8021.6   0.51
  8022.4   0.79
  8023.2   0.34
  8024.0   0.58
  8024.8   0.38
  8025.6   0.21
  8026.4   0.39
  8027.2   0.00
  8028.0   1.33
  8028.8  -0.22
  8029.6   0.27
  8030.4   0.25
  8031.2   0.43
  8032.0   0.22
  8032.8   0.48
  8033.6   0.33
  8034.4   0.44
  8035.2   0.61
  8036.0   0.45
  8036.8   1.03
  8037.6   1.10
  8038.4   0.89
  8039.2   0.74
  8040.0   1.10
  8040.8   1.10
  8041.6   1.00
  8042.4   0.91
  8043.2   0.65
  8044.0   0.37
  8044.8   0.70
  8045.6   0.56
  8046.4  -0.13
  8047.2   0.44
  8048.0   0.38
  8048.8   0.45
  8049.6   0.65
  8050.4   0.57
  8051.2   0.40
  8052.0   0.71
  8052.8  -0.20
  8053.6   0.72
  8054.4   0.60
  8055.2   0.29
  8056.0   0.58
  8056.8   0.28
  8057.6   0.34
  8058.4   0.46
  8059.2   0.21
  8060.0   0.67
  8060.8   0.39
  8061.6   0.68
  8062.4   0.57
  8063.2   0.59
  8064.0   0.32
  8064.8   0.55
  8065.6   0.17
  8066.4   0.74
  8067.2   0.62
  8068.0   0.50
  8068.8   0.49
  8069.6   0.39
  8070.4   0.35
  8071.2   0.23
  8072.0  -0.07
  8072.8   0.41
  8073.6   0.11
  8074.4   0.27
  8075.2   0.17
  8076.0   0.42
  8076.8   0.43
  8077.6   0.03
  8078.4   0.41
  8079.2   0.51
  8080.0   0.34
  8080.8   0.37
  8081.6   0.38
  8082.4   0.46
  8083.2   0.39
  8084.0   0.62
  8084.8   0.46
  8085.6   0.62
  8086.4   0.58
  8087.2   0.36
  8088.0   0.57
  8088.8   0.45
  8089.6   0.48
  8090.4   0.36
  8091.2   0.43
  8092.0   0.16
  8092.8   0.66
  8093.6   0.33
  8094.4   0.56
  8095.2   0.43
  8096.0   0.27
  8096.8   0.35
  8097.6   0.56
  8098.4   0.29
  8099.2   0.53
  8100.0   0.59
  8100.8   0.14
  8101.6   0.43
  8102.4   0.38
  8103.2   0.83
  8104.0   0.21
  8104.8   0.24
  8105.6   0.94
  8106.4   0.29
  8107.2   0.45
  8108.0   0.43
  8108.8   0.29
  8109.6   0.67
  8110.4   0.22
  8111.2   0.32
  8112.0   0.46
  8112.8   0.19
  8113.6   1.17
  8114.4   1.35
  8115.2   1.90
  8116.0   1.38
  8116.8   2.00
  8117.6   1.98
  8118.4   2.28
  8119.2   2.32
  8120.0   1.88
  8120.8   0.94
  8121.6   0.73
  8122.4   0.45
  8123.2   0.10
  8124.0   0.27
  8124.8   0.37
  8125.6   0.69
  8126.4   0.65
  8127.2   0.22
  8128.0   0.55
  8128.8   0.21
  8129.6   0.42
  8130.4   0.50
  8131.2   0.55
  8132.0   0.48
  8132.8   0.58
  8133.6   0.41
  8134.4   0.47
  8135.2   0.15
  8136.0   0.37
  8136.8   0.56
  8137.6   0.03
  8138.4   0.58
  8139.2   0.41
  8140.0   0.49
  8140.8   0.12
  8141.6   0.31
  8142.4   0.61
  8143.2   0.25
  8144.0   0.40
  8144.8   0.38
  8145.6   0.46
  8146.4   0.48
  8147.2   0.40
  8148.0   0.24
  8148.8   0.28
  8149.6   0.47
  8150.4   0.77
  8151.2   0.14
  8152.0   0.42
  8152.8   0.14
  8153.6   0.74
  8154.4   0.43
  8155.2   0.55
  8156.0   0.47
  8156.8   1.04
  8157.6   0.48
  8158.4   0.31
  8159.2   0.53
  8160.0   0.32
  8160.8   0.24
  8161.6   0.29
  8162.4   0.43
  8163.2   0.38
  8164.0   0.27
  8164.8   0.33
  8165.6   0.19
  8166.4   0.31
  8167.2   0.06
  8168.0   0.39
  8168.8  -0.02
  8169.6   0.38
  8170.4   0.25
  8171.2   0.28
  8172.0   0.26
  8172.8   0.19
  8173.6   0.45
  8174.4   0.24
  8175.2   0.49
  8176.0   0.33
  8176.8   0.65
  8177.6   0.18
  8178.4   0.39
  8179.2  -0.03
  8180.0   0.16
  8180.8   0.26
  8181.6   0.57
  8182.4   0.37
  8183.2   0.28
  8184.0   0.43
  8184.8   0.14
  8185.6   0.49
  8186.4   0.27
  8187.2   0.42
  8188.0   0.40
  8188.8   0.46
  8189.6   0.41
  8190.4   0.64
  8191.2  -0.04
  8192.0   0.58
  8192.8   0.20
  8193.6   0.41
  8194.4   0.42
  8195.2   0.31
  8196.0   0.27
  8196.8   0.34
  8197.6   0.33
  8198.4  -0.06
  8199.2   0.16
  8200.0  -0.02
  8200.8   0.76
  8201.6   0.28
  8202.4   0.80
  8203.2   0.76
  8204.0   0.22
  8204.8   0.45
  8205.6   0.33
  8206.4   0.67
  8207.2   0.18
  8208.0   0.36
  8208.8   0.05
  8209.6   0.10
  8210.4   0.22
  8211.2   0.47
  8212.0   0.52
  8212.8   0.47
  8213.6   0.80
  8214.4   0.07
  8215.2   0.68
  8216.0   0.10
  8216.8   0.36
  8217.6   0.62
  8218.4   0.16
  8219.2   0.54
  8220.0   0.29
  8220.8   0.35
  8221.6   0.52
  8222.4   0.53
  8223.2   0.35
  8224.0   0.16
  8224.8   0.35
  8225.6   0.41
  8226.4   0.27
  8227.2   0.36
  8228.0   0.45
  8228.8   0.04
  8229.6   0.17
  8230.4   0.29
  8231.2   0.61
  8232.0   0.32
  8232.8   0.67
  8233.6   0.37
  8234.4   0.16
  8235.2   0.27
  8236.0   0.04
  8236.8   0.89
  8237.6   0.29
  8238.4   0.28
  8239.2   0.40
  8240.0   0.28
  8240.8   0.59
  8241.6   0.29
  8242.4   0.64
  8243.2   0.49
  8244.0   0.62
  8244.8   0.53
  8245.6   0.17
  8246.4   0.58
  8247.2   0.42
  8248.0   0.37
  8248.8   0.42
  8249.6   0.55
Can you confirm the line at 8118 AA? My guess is [O III] 5007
